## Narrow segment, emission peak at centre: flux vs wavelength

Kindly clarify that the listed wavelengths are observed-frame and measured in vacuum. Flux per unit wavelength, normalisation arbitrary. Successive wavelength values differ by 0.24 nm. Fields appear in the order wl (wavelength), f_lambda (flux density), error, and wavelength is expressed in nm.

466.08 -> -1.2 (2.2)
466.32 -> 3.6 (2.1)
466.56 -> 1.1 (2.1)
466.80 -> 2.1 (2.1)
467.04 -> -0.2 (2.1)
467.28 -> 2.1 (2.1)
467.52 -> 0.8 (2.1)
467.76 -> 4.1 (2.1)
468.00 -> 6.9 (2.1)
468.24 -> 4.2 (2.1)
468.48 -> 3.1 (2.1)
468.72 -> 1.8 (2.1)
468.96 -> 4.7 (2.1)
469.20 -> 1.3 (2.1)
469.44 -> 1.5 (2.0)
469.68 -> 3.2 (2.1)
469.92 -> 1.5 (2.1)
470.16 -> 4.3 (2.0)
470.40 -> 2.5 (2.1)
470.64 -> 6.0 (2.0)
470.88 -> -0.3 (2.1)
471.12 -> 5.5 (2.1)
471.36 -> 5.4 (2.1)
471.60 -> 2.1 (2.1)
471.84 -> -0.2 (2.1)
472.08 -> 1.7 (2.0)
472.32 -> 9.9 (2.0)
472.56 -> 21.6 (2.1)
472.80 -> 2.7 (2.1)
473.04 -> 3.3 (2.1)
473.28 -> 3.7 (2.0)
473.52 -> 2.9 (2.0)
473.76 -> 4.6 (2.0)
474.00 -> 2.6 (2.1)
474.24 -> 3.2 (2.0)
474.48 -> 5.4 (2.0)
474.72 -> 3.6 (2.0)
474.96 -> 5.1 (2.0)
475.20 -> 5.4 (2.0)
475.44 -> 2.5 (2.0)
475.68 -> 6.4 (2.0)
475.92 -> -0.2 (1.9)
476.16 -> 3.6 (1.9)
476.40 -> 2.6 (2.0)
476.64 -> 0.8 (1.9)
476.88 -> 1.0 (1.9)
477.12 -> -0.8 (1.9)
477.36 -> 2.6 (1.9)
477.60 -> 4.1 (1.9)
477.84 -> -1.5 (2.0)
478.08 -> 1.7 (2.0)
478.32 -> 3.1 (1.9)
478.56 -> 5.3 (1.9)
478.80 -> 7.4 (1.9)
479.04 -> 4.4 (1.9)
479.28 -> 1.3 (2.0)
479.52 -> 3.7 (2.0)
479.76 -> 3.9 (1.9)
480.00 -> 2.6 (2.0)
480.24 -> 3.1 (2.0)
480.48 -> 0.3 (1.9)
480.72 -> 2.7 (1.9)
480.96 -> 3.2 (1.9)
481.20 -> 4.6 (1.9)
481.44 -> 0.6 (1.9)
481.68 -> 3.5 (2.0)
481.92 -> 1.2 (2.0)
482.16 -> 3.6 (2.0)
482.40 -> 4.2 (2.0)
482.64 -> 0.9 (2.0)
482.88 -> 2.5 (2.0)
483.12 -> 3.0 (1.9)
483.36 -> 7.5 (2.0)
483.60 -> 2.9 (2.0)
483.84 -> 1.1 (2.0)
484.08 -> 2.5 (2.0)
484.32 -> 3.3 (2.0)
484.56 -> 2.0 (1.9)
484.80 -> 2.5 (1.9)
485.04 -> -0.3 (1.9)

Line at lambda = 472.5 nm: Hgamma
